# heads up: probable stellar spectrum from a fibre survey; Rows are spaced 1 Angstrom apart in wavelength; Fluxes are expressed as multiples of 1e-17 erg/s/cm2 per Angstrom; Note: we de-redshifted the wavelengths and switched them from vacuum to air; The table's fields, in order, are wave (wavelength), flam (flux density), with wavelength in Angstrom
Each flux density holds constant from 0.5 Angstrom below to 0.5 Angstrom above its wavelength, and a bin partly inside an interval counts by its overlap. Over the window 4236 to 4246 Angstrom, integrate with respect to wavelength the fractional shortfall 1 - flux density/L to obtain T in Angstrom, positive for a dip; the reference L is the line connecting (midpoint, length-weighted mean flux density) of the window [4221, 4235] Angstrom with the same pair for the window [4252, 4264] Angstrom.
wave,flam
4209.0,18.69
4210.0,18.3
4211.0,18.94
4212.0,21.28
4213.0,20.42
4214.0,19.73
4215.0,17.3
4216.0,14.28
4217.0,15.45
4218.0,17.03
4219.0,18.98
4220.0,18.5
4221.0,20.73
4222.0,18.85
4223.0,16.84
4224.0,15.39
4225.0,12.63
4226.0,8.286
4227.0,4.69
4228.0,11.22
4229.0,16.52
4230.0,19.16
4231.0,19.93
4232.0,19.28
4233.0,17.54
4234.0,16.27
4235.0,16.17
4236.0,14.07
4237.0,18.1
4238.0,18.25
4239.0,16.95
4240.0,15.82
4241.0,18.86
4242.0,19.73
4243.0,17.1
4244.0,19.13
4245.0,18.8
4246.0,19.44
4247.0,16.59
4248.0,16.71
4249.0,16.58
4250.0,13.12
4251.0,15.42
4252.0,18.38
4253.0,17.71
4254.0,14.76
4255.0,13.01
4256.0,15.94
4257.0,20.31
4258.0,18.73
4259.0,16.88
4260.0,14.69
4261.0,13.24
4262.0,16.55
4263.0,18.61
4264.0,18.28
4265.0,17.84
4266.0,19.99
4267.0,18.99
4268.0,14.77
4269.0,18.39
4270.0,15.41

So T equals -1.3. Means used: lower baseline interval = 15.4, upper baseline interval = 16.6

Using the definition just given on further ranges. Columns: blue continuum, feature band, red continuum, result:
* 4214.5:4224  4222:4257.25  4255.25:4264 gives 1.8 Angstrom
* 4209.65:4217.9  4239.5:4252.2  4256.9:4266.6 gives 0.2 Angstrom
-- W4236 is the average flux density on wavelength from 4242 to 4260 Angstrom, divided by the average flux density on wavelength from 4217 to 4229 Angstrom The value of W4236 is 1.14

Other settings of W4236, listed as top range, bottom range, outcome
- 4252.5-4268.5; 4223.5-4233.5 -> 1.17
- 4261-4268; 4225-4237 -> 1.19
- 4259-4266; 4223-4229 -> 1.46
